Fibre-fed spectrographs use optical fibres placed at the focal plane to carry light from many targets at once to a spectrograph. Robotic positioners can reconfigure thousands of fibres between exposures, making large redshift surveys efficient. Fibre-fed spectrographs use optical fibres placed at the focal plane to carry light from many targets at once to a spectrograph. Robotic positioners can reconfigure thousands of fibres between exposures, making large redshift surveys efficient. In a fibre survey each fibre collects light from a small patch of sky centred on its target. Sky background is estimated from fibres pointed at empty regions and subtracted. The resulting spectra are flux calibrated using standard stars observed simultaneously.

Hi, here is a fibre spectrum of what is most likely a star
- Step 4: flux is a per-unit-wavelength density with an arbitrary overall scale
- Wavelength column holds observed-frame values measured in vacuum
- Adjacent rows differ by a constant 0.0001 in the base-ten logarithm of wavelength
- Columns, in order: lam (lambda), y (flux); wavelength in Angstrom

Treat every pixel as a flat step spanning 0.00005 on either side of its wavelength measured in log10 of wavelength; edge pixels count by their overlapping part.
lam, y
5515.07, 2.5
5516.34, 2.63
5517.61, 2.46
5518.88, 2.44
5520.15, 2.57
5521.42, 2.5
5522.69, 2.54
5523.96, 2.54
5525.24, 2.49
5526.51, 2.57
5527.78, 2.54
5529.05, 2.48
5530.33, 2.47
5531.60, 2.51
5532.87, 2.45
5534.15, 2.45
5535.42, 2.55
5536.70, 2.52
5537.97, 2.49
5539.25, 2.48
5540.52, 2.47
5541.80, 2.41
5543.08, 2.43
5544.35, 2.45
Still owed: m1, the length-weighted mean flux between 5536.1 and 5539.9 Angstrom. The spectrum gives 2.5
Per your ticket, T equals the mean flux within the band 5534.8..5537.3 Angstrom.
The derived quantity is 2.53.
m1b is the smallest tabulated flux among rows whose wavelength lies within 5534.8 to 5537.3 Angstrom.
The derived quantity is 2.52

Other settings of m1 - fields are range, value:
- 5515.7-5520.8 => 2.53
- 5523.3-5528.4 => 2.53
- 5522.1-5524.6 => 2.54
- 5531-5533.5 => 2.48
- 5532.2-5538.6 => 2.49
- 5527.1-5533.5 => 2.49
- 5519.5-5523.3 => 2.54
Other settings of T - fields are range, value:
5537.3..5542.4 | 2.46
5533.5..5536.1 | 2.49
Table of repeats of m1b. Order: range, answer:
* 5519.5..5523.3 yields 2.5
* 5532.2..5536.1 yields 2.45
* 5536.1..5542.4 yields 2.41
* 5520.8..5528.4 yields 2.49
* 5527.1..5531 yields 2.47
